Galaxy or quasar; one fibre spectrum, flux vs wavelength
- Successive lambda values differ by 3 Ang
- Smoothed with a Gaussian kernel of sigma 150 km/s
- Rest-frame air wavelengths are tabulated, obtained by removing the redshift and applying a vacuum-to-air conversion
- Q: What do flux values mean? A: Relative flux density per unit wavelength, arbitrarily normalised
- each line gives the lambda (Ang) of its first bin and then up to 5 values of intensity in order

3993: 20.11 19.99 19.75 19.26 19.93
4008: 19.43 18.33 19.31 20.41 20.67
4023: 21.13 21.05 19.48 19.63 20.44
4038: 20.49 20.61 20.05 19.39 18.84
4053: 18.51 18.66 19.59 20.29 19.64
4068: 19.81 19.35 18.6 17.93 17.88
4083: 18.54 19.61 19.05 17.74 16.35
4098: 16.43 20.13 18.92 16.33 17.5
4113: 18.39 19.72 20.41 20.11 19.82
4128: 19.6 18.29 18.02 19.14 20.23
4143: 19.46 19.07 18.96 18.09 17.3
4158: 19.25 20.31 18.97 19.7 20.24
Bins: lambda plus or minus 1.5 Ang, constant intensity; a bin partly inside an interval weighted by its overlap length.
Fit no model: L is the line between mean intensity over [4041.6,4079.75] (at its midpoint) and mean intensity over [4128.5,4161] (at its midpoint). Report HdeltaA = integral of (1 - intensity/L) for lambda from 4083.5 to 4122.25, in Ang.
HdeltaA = 1.2 Ang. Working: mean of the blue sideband 19.2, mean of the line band 18.5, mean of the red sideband 18.9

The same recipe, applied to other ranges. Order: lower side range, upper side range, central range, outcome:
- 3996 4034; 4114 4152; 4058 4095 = 1.34 Ang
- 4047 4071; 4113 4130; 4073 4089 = 0.76 Ang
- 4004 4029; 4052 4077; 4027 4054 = -0.19 Ang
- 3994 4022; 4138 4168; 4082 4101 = 1.24 Ang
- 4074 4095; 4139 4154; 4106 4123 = -0.08 Ang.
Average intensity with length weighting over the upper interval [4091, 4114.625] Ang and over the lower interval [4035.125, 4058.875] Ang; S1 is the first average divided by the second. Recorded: 0.91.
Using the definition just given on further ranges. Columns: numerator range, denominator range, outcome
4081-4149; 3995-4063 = 0.95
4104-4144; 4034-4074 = 0.97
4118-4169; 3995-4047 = 0.96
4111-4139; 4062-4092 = 1.02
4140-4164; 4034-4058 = 0.97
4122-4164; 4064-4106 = 1.03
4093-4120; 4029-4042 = 0.90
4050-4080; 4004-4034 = 0.96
